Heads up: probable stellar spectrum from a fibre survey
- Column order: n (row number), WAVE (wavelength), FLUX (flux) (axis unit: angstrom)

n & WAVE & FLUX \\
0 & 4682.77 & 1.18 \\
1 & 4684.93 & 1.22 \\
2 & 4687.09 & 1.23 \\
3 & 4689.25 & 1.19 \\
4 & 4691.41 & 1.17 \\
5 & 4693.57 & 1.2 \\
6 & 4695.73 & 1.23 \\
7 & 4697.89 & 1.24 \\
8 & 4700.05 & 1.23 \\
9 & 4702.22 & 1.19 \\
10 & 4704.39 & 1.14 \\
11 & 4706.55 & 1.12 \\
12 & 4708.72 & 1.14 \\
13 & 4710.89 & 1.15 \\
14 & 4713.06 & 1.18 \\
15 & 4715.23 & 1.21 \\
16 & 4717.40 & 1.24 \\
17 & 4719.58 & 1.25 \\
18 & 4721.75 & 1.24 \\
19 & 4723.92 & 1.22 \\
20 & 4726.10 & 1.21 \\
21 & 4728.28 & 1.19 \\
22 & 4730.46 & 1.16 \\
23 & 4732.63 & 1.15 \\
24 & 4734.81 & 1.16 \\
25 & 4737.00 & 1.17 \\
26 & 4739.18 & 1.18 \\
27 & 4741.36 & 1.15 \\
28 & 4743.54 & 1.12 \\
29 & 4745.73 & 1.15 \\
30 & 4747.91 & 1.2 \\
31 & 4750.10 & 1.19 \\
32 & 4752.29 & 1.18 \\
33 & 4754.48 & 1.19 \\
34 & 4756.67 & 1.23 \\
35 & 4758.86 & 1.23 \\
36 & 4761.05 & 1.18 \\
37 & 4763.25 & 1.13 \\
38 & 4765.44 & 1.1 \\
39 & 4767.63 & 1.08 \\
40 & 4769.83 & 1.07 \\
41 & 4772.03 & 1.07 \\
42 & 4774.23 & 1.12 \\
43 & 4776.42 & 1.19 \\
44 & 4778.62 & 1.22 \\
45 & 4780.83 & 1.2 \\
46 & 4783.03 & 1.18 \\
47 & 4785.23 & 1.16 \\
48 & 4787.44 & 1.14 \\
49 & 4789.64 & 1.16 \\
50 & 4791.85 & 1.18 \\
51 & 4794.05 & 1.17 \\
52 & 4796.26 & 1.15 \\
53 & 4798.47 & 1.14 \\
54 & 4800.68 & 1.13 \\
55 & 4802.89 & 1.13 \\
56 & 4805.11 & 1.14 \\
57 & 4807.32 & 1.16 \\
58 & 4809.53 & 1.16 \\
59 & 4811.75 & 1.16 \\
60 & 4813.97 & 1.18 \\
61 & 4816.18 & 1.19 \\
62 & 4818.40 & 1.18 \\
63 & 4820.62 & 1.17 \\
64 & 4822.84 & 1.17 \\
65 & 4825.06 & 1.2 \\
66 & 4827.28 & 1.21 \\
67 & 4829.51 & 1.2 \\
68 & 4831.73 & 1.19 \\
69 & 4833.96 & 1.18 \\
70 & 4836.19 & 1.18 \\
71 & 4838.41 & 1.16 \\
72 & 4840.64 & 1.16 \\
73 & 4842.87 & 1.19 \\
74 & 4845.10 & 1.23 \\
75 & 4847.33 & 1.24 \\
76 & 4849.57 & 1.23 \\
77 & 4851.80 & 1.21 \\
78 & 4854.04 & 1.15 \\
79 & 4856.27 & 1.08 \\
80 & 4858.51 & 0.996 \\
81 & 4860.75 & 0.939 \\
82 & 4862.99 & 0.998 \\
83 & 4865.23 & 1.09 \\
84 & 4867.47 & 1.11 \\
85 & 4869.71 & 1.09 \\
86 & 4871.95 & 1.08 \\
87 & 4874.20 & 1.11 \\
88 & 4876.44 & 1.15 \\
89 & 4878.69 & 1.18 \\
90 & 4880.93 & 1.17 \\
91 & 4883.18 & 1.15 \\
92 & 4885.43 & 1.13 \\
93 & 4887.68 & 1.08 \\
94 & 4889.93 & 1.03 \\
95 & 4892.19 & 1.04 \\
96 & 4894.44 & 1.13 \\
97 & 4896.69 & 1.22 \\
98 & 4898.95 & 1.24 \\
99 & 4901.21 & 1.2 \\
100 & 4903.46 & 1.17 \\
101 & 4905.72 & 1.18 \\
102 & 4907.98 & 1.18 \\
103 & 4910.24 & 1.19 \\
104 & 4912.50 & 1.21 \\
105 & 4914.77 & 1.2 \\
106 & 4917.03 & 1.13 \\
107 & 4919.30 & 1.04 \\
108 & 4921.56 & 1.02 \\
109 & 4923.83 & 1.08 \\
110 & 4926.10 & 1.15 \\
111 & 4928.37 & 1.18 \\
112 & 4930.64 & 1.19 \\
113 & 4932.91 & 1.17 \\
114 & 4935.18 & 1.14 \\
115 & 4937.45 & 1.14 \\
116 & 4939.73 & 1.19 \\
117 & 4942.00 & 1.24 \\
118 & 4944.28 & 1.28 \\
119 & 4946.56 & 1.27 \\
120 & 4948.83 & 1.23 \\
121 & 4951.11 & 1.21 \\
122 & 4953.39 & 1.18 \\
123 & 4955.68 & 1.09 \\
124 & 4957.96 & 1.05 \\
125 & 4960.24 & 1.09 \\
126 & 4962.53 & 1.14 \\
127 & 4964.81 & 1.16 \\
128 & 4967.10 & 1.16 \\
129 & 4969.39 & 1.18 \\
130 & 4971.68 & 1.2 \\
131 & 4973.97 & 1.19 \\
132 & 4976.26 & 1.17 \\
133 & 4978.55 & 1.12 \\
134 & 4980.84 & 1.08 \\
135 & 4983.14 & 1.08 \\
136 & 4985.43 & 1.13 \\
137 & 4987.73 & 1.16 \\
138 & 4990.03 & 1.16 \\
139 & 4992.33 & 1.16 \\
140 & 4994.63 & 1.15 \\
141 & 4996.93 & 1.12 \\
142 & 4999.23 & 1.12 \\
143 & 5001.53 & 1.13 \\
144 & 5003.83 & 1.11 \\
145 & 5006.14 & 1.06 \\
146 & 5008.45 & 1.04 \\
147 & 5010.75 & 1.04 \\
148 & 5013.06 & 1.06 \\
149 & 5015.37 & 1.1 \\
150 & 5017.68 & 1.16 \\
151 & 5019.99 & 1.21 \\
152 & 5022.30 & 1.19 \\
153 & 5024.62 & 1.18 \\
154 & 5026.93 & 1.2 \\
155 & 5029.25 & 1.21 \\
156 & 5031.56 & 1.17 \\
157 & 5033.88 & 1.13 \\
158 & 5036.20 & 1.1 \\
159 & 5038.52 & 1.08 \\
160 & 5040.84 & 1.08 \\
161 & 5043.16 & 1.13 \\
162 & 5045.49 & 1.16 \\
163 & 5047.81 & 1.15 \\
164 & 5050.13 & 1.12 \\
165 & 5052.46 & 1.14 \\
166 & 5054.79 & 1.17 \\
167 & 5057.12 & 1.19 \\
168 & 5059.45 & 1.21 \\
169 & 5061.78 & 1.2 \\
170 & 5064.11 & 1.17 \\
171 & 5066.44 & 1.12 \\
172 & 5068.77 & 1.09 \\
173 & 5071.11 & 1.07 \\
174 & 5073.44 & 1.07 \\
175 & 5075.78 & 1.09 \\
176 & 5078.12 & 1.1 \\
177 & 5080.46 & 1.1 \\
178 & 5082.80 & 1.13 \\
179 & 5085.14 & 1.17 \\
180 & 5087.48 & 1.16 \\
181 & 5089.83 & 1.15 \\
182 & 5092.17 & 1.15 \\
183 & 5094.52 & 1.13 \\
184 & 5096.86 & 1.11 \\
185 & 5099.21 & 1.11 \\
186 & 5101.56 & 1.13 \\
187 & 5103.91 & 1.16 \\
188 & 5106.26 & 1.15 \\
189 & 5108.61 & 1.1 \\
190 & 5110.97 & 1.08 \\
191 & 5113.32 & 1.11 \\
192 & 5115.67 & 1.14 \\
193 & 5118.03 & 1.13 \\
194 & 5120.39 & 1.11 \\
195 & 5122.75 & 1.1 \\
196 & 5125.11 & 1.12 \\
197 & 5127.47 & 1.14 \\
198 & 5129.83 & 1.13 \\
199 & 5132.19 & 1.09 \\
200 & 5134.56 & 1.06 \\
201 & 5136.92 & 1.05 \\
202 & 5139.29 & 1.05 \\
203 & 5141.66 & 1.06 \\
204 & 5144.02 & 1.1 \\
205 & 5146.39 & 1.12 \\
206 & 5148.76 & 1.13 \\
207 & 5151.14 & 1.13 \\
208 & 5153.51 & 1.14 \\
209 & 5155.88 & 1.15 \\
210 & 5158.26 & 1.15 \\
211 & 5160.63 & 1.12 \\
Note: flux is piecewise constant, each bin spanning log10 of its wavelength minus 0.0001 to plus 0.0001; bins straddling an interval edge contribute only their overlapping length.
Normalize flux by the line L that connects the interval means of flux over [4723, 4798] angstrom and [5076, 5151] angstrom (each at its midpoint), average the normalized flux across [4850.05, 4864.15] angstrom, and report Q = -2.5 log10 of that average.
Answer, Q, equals 0.079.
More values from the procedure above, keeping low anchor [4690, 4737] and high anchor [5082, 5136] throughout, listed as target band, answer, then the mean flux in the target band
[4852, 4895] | 0.07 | 1.09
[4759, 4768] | 0.04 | 1.14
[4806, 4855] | -0.01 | 1.19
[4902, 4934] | 0.01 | 1.15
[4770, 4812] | 0.02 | 1.15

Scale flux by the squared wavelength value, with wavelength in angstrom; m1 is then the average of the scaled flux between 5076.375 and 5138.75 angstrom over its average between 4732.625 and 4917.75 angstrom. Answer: 1.1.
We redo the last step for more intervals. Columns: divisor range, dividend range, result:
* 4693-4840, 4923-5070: 1.08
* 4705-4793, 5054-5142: 1.10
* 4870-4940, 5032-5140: 1.06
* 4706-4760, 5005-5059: 1.08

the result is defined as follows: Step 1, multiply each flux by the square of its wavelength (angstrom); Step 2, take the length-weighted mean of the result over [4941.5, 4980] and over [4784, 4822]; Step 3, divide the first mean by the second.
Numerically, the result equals 1.08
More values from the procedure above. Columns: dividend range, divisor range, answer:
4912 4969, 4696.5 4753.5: 1.07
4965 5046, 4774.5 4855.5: 1.04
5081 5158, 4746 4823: 1.10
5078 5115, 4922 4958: 1.02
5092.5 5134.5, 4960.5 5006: 1.03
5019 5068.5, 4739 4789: 1.12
